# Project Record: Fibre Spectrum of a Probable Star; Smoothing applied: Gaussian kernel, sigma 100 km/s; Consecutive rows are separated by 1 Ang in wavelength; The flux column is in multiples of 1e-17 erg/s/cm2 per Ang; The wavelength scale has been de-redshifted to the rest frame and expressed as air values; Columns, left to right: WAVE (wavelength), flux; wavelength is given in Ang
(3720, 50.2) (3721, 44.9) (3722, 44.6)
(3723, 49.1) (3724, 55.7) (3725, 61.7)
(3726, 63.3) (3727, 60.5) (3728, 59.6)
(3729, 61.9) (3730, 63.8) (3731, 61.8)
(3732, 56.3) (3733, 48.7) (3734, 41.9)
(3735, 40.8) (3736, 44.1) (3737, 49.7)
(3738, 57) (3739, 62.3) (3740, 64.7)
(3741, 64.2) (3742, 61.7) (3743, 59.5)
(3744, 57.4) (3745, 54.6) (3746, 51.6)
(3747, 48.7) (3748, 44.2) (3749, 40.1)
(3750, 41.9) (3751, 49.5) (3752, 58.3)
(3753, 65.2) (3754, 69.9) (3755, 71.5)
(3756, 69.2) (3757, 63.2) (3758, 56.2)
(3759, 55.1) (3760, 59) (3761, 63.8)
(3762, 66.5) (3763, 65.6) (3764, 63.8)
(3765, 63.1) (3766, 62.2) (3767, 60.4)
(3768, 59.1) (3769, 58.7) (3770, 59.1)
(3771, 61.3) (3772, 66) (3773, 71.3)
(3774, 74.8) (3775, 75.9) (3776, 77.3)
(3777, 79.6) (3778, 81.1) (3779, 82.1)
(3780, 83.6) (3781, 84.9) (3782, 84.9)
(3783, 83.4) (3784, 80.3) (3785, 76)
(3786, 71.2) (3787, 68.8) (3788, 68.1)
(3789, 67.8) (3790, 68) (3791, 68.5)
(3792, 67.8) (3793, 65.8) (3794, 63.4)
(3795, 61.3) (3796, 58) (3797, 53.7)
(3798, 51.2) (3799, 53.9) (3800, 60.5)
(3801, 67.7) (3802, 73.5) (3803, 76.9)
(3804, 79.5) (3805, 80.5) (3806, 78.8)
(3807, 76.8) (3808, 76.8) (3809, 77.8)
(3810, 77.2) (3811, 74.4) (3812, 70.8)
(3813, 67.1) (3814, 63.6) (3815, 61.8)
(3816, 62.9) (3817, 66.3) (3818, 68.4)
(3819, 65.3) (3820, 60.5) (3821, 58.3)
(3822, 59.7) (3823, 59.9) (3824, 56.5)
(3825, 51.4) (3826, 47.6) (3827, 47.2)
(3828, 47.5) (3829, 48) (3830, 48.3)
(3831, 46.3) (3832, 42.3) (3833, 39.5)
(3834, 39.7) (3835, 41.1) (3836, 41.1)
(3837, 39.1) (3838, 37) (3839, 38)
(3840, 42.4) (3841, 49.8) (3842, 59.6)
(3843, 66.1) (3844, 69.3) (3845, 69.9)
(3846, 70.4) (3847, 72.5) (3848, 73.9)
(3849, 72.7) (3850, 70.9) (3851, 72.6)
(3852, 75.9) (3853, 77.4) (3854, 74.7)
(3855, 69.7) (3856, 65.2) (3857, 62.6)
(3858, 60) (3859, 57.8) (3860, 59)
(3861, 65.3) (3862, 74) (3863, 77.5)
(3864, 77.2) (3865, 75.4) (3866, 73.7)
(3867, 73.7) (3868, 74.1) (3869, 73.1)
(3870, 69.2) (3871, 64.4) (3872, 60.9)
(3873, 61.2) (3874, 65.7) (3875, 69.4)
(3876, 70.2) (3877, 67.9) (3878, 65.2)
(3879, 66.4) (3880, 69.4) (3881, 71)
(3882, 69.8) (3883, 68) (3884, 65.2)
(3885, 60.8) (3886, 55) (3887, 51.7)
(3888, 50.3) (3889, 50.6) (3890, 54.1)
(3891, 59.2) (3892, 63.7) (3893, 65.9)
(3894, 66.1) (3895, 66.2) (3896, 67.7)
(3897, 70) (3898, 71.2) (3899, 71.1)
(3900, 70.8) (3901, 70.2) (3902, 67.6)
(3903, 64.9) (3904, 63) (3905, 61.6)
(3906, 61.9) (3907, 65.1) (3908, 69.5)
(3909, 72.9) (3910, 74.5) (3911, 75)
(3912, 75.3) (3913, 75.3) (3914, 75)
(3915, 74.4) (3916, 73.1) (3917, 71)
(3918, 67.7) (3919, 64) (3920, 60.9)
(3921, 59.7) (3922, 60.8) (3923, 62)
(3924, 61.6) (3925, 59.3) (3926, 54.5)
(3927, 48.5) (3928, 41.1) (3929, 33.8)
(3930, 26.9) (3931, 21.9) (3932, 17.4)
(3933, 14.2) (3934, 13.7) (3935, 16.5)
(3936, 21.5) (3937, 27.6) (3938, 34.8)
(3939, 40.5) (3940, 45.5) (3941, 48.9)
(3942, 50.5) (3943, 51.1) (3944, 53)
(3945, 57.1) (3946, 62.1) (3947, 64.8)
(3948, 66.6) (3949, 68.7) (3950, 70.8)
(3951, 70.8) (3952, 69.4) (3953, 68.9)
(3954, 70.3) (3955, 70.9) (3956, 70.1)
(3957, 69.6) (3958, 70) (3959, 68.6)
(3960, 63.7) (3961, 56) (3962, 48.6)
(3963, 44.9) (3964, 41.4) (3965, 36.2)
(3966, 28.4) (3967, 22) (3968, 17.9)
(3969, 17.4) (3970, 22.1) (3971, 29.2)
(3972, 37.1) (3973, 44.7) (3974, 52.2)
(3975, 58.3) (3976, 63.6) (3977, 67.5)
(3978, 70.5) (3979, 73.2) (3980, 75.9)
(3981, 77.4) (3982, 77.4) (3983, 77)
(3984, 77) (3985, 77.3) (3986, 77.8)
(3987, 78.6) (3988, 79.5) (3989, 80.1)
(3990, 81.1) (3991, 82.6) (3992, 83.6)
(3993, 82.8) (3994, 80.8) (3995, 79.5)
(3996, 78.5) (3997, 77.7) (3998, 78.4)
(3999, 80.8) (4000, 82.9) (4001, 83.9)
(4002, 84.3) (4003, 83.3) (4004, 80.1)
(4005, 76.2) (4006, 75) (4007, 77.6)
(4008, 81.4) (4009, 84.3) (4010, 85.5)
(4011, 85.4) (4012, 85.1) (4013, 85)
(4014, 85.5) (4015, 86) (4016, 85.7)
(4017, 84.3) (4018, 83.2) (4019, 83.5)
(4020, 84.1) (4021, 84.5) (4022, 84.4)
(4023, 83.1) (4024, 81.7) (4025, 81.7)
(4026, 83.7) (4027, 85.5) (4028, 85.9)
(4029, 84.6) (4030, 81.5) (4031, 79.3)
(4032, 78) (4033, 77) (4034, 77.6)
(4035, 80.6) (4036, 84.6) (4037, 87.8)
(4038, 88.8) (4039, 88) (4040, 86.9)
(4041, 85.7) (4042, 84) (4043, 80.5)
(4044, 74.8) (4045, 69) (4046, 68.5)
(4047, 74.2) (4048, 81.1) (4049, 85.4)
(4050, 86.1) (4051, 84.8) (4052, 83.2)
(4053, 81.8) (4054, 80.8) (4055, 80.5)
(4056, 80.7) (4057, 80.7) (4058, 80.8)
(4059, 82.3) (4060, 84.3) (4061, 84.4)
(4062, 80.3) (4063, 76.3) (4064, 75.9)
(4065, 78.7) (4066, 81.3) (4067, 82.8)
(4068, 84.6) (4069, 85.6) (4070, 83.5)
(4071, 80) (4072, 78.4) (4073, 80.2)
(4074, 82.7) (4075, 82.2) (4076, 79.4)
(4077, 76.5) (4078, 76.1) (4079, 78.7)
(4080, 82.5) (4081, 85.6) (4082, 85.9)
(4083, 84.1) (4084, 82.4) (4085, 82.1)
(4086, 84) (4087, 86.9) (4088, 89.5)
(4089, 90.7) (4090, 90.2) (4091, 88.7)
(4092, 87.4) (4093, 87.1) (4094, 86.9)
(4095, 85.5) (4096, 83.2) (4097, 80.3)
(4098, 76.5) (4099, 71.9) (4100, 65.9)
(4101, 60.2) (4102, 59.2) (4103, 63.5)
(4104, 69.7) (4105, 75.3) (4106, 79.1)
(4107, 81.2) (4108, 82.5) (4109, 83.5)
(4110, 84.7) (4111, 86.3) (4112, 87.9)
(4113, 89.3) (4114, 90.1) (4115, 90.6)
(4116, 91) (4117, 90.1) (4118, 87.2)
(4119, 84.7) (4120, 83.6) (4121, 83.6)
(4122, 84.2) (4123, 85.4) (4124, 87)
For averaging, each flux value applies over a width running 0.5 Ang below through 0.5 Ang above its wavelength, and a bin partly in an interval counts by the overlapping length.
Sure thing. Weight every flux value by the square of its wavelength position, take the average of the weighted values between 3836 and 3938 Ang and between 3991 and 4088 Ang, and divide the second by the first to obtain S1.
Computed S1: 1.5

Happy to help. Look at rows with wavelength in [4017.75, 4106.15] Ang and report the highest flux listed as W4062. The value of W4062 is 90.7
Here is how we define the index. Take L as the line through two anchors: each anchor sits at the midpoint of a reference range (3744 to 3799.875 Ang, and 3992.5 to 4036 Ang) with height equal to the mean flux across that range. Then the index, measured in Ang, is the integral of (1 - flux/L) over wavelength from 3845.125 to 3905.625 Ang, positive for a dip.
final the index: 4.2 Ang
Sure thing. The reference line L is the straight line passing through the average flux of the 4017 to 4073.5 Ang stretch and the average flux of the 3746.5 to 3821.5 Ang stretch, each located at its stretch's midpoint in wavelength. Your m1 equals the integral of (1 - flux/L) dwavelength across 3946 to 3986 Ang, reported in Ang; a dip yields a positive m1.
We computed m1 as 9.9 Ang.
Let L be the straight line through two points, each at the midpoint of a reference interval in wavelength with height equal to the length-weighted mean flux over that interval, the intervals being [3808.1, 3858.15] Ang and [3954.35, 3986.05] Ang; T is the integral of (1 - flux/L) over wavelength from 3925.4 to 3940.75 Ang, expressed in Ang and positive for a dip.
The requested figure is 6.94 Ang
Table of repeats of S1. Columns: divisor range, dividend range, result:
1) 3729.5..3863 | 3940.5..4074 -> 1.31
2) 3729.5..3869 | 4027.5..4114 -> 1.48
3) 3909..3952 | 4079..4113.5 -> 1.66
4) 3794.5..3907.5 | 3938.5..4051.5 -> 1.21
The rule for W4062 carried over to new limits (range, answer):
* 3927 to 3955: 70.9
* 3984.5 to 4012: 85.5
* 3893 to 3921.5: 75.3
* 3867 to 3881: 74.1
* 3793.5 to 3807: 80.5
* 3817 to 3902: 77.5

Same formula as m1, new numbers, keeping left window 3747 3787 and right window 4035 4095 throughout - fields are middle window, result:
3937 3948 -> 3.7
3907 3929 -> 2.9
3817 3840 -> 6.7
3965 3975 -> 5.9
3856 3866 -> 0.5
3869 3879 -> 0.8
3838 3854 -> 1.3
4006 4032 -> -1.1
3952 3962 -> 1.3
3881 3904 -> 3.0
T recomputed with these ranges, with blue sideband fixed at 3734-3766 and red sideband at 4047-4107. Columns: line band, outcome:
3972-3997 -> 0.3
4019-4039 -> -1.5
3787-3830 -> -2.1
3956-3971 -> 5.9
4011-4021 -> -1.1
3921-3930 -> 2.3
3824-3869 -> 3.0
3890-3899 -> 0.2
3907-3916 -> -0.6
